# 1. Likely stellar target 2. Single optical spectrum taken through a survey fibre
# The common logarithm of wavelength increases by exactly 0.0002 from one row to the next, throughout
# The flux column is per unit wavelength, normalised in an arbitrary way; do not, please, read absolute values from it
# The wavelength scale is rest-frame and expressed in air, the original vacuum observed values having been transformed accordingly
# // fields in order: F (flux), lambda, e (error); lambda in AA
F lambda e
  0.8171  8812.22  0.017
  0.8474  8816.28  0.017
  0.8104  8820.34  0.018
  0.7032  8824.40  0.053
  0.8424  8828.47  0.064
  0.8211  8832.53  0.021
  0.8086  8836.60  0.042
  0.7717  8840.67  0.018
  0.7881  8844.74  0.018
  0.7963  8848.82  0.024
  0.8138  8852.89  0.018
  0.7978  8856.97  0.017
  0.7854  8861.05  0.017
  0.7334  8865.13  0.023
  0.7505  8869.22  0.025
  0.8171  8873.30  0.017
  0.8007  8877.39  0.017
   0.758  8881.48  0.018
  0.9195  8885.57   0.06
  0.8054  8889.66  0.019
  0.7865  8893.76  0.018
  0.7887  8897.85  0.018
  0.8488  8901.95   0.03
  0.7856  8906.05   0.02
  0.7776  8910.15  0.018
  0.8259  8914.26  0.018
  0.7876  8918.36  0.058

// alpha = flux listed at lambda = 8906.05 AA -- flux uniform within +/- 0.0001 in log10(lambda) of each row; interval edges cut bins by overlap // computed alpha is 0.7856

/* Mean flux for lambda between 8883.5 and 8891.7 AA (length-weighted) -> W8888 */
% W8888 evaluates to 0.863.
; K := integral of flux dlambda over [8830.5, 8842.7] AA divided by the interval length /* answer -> 0.801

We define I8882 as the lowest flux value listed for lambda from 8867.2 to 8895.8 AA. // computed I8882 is 0.7505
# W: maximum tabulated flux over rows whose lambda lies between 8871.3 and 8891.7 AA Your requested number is 0.9195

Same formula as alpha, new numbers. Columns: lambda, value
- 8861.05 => 0.7854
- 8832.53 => 0.8211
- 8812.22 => 0.8171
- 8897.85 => 0.7887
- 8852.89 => 0.8138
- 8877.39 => 0.8007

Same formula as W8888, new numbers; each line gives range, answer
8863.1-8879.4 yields 0.775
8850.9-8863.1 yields 0.799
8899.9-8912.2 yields 0.804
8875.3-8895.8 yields 0.814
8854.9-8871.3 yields 0.767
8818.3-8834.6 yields 0.795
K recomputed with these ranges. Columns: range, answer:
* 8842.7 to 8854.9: 0.8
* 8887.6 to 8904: 0.808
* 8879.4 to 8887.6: 0.838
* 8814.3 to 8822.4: 0.829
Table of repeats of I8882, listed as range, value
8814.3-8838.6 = 0.7032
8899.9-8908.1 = 0.7856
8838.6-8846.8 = 0.7717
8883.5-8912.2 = 0.7776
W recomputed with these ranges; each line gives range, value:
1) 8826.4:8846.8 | 0.8424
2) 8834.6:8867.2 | 0.8138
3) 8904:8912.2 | 0.7856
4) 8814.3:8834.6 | 0.8474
